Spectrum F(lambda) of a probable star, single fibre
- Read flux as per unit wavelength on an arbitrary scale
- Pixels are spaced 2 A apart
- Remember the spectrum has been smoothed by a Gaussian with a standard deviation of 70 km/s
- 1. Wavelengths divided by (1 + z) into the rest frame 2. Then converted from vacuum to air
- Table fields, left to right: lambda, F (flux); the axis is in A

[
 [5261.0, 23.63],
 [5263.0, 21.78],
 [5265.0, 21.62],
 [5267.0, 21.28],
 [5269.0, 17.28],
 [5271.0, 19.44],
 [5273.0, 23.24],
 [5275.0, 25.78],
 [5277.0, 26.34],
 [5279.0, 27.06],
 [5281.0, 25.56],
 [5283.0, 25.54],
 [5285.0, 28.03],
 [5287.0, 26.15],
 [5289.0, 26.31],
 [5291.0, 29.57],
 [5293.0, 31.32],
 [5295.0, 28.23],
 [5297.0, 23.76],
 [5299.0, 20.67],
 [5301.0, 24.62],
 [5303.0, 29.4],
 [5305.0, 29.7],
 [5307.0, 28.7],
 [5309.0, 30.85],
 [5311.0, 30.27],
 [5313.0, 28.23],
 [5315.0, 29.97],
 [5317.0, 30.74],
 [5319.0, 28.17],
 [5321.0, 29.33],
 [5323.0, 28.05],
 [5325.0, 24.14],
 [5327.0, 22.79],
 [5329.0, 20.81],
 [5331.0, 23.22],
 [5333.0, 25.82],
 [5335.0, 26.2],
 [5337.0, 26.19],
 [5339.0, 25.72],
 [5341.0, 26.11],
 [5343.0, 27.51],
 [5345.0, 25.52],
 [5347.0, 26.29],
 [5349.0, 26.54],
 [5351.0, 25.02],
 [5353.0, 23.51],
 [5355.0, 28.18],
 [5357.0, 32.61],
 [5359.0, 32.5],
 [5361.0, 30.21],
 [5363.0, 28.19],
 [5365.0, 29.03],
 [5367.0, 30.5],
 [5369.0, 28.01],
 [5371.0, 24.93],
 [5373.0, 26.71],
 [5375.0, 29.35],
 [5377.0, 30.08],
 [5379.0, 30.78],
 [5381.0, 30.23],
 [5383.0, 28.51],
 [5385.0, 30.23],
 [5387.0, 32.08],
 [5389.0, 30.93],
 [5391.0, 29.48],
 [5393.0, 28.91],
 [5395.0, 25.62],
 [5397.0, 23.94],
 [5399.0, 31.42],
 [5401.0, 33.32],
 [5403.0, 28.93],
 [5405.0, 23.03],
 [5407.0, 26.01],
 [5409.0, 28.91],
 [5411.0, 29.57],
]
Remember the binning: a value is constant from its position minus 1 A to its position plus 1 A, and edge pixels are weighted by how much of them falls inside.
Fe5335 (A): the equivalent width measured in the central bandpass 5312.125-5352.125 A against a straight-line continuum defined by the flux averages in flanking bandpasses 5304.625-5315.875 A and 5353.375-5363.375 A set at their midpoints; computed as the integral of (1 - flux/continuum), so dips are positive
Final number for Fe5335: 4.7 A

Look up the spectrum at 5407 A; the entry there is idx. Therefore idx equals 26.01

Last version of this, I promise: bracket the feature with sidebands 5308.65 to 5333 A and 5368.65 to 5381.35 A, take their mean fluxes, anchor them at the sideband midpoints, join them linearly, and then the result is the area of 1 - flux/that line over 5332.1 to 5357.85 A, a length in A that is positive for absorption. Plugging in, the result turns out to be 1.1 A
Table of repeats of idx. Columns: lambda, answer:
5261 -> 23.63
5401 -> 33.32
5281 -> 25.56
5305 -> 29.7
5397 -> 23.94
